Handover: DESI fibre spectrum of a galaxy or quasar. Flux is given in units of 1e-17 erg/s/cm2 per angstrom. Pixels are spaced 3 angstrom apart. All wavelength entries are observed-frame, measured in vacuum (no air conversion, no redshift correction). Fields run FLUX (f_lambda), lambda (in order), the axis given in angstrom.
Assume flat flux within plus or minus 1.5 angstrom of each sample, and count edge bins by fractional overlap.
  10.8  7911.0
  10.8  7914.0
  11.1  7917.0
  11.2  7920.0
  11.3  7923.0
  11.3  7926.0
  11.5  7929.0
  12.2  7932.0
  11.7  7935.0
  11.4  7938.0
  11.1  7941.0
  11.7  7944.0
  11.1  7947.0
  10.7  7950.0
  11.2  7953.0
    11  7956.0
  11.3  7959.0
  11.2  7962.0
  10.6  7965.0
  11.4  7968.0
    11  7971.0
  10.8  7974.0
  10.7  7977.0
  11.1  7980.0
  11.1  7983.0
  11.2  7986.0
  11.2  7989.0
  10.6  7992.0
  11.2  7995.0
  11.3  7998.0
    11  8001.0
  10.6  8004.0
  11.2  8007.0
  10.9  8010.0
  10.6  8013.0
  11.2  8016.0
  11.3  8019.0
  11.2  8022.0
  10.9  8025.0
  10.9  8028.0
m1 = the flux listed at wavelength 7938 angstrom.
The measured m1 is 11.4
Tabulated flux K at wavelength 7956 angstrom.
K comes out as 11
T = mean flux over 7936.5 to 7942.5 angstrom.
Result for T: 11.2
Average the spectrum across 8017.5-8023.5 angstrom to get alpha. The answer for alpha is 11.2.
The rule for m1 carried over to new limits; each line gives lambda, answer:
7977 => 10.7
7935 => 11.7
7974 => 10.8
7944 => 11.7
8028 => 10.9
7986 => 11.2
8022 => 11.2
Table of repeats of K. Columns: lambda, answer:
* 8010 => 10.9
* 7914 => 10.8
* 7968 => 11.4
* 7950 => 10.7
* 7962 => 11.2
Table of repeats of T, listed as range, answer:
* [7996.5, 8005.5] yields 11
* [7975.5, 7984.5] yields 11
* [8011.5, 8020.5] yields 11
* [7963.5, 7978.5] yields 10.9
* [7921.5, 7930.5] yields 11.4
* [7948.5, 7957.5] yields 11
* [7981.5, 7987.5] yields 11.1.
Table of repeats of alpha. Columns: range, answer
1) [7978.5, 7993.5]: 11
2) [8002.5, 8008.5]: 10.9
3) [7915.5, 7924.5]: 11.2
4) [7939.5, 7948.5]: 11.3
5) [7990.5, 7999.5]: 11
